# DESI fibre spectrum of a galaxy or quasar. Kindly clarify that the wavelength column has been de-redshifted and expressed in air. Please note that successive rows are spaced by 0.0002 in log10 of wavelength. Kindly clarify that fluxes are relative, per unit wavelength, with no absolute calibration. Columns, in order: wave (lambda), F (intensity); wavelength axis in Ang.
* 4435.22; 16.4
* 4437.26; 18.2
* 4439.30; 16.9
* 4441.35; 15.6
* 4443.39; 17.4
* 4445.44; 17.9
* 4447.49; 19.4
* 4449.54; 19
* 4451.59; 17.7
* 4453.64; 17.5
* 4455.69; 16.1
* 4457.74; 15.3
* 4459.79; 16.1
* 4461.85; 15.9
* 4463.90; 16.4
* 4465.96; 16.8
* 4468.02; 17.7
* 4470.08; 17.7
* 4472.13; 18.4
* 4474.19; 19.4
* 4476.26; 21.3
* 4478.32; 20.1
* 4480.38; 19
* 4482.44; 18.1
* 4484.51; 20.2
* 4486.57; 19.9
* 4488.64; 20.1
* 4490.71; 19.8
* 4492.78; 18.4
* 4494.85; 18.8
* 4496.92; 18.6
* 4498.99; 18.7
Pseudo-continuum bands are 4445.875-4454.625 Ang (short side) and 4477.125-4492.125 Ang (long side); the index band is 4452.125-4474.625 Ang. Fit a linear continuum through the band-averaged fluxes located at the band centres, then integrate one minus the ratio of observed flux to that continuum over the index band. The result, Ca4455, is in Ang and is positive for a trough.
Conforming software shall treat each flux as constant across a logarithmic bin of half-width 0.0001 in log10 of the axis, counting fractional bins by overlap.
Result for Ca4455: 2.2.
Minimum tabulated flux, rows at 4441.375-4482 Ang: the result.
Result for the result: 15.3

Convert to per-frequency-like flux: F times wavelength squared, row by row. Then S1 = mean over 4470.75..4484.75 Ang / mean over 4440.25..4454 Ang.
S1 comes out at 1.1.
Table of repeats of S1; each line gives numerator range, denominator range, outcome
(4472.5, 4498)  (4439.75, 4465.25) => 1.16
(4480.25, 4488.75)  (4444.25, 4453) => 1.07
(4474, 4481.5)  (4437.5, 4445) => 1.20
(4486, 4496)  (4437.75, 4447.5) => 1.14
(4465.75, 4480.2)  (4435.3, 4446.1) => 1.12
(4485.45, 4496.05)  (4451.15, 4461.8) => 1.20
